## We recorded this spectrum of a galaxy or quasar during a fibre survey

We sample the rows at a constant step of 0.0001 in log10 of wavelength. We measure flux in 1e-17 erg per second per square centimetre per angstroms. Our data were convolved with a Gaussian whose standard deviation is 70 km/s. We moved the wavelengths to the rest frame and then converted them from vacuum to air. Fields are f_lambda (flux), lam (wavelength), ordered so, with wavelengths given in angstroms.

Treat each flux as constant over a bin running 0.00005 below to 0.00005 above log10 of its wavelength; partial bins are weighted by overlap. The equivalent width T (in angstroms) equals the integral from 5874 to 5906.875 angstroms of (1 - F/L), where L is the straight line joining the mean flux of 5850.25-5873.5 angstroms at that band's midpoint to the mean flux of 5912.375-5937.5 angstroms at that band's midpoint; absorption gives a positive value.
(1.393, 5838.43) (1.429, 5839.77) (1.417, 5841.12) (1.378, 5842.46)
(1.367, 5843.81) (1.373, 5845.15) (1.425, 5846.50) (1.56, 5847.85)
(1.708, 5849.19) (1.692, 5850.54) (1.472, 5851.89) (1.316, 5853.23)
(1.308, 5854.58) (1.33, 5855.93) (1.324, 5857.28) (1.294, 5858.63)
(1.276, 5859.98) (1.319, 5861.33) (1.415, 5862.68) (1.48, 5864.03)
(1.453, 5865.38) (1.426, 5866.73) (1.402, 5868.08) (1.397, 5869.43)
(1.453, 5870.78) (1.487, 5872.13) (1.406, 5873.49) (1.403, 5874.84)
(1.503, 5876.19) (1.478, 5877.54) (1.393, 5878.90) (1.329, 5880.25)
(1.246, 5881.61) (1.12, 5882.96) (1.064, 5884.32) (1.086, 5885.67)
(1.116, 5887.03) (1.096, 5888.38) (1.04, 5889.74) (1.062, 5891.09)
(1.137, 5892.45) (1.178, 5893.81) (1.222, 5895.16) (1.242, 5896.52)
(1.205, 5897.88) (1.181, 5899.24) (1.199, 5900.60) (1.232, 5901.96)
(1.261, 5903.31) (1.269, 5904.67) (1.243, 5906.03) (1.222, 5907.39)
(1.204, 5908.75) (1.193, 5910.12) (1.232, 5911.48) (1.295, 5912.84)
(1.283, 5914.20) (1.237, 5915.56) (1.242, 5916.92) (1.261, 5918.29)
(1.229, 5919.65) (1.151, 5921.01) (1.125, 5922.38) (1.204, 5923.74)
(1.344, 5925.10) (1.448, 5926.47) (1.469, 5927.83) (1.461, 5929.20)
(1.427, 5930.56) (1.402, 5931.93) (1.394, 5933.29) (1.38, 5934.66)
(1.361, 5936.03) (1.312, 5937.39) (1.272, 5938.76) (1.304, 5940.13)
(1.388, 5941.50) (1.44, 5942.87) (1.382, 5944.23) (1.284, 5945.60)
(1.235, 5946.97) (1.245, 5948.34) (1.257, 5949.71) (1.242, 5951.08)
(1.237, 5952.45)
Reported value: 3.4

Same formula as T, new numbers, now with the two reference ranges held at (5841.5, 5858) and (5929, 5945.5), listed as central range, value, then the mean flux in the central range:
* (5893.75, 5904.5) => 1.4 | 1.22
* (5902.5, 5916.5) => 1.5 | 1.24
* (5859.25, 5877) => 0.1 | 1.42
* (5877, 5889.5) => 1.8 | 1.2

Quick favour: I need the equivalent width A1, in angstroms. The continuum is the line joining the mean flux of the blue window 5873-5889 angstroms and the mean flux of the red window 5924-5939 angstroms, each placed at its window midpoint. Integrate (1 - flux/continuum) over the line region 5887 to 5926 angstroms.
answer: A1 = 3.6 angstroms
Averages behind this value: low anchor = 1.27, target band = 1.21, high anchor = 1.39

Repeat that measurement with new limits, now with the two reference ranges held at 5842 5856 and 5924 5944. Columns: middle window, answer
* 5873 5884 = 0.6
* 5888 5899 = 2.1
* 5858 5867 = 0.4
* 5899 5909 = 1.3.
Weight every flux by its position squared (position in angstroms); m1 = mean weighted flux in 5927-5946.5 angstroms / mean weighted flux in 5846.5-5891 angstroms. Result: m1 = 1.04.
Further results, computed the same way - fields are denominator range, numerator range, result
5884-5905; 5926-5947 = 1.20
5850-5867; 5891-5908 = 0.88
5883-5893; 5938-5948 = 1.24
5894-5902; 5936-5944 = 1.13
